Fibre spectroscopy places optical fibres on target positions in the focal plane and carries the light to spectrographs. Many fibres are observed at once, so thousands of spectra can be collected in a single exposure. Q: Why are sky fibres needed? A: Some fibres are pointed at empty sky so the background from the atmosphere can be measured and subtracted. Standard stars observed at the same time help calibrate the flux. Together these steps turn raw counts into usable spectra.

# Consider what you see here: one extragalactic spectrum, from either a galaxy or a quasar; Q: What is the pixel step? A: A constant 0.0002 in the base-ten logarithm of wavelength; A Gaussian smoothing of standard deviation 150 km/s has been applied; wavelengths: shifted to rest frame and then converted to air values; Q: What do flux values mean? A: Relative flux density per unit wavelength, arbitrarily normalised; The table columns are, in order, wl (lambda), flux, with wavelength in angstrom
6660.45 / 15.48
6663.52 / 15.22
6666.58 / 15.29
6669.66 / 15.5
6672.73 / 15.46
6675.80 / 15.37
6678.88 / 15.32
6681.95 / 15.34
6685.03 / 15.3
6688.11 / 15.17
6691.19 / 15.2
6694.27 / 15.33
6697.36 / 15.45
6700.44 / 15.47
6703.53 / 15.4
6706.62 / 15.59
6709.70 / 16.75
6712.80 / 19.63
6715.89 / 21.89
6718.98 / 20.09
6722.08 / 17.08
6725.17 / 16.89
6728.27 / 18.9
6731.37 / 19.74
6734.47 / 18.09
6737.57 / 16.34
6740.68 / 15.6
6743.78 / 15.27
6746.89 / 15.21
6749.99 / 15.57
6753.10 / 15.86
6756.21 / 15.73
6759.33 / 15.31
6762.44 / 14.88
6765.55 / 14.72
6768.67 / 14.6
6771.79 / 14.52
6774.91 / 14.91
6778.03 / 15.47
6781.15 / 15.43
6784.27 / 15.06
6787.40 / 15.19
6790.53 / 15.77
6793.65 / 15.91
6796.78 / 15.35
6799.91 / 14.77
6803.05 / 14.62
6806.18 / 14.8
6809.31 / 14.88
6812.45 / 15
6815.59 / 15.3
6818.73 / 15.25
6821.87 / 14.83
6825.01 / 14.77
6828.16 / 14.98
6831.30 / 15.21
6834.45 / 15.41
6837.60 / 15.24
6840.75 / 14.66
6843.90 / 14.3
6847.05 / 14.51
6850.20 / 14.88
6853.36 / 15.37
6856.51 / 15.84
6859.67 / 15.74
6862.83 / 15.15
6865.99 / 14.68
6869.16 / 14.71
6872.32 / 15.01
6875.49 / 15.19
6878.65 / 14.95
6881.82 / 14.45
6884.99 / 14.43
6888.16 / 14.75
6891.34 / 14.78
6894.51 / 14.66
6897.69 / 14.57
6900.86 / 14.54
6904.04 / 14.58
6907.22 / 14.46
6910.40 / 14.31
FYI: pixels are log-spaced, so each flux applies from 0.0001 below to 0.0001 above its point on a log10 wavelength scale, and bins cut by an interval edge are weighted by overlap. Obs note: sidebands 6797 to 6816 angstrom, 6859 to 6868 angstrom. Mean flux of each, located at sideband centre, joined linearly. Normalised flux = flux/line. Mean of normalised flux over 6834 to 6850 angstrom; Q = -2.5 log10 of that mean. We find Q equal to 0.02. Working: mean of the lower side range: 14.9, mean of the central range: 14.8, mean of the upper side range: 15.1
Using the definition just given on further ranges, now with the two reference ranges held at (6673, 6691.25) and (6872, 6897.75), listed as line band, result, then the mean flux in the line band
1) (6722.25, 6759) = -0.101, 16.6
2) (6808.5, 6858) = -0.010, 15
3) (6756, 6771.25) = 0.010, 14.9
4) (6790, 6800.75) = -0.034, 15.5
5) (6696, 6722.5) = -0.152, 17.5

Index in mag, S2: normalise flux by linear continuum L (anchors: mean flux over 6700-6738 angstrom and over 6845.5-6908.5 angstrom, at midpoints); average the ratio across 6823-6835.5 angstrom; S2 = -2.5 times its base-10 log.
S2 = 0.051 mag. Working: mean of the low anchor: 17.9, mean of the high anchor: 14.9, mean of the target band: 15.1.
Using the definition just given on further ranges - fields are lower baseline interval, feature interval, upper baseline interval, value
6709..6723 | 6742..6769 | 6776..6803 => 0.126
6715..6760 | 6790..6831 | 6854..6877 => 0.066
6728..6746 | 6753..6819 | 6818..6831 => 0.054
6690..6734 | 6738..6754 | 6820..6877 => 0.086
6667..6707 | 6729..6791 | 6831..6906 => -0.037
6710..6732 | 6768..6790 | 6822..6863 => 0.138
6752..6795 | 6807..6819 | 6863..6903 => -0.001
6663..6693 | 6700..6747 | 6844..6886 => -0.149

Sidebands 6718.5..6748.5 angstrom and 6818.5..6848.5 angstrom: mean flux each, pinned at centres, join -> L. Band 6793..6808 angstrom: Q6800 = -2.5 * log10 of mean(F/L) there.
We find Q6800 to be 0.04 mag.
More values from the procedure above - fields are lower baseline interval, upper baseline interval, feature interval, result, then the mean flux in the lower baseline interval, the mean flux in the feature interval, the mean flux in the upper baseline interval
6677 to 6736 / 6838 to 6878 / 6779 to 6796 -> 0.031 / 17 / 15.5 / 15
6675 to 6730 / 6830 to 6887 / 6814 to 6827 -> 0.027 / 16.7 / 15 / 15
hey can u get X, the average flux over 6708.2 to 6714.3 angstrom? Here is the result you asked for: 18.2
